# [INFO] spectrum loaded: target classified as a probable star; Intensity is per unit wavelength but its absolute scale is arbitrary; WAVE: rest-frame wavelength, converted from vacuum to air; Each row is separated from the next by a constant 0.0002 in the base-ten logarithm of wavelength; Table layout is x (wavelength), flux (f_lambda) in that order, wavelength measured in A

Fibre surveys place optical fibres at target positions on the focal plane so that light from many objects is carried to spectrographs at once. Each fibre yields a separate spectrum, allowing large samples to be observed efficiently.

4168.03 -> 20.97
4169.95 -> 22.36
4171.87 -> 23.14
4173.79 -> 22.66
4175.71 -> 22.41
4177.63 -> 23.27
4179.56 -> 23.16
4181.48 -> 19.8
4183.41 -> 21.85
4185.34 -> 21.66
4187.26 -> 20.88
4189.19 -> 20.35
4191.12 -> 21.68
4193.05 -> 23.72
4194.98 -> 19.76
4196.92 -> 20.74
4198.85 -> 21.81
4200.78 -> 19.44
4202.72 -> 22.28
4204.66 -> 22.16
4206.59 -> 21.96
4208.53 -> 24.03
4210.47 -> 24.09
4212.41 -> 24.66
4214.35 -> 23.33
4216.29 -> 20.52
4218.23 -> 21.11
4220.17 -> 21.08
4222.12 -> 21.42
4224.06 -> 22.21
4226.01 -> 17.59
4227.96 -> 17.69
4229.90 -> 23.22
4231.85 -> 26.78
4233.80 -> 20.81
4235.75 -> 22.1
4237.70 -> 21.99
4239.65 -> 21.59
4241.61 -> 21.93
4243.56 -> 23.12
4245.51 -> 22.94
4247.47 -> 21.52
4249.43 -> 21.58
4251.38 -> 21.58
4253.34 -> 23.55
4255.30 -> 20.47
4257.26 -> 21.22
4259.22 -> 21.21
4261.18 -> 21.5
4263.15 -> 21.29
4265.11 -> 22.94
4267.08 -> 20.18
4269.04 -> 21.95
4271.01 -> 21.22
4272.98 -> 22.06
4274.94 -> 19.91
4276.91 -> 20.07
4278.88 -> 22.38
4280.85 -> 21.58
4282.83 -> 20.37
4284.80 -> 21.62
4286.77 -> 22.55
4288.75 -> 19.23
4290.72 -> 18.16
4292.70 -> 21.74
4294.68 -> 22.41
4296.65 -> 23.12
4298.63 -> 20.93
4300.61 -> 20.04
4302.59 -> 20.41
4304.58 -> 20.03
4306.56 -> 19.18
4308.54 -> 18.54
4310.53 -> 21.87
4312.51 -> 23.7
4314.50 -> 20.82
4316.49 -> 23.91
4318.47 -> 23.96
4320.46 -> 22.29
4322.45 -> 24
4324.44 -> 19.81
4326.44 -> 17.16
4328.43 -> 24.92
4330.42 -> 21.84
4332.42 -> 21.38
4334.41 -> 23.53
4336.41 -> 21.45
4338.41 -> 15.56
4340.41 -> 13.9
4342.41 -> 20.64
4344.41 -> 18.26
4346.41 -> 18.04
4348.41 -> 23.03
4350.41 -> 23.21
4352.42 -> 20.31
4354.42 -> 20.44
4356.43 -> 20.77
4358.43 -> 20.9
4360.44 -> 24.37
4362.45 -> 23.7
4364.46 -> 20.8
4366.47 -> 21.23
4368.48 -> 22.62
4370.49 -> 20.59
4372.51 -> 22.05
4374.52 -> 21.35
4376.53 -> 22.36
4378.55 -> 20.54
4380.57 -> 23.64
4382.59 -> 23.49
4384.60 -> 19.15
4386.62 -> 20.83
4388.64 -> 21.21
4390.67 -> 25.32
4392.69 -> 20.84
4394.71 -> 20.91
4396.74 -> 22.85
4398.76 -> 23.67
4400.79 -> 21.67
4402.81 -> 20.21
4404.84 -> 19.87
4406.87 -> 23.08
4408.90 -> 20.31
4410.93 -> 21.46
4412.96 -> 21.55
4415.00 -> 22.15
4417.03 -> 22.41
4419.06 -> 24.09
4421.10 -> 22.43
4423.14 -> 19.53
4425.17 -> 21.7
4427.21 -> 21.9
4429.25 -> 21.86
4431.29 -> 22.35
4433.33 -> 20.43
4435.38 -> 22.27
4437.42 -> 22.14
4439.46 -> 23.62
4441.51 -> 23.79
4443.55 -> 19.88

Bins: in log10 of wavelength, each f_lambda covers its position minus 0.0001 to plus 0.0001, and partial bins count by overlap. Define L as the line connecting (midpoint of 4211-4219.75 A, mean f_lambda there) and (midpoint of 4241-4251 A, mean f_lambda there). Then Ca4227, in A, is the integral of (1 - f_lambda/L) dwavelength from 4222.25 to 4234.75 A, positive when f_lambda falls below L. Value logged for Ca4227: 0.5 A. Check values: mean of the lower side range 22.4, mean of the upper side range 22.2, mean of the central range 21.4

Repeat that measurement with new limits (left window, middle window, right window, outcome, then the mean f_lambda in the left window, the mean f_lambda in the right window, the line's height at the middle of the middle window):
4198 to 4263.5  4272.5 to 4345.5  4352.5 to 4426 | 3.1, 21.9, 21.8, 21.8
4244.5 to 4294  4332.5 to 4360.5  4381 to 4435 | 1.8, 21.3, 21.8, 21.6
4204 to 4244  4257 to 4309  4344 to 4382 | 2.1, 22.1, 21.6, 21.8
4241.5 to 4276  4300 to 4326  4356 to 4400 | 0.5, 21.7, 22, 21.8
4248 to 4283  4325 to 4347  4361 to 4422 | 2.0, 21.4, 21.9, 21.7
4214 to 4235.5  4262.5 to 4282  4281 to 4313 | -0.3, 21.4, 20.8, 21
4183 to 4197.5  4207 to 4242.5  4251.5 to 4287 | -1.1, 21.3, 21.4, 21.4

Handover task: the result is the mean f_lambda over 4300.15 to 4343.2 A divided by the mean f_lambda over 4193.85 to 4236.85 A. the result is 1.0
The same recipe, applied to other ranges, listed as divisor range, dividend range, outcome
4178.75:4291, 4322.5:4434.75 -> 0.99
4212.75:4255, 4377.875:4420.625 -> 1.00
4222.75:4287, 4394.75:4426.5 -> 1.01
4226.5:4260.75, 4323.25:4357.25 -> 0.93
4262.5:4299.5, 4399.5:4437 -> 1.02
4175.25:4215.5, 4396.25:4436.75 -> 0.99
